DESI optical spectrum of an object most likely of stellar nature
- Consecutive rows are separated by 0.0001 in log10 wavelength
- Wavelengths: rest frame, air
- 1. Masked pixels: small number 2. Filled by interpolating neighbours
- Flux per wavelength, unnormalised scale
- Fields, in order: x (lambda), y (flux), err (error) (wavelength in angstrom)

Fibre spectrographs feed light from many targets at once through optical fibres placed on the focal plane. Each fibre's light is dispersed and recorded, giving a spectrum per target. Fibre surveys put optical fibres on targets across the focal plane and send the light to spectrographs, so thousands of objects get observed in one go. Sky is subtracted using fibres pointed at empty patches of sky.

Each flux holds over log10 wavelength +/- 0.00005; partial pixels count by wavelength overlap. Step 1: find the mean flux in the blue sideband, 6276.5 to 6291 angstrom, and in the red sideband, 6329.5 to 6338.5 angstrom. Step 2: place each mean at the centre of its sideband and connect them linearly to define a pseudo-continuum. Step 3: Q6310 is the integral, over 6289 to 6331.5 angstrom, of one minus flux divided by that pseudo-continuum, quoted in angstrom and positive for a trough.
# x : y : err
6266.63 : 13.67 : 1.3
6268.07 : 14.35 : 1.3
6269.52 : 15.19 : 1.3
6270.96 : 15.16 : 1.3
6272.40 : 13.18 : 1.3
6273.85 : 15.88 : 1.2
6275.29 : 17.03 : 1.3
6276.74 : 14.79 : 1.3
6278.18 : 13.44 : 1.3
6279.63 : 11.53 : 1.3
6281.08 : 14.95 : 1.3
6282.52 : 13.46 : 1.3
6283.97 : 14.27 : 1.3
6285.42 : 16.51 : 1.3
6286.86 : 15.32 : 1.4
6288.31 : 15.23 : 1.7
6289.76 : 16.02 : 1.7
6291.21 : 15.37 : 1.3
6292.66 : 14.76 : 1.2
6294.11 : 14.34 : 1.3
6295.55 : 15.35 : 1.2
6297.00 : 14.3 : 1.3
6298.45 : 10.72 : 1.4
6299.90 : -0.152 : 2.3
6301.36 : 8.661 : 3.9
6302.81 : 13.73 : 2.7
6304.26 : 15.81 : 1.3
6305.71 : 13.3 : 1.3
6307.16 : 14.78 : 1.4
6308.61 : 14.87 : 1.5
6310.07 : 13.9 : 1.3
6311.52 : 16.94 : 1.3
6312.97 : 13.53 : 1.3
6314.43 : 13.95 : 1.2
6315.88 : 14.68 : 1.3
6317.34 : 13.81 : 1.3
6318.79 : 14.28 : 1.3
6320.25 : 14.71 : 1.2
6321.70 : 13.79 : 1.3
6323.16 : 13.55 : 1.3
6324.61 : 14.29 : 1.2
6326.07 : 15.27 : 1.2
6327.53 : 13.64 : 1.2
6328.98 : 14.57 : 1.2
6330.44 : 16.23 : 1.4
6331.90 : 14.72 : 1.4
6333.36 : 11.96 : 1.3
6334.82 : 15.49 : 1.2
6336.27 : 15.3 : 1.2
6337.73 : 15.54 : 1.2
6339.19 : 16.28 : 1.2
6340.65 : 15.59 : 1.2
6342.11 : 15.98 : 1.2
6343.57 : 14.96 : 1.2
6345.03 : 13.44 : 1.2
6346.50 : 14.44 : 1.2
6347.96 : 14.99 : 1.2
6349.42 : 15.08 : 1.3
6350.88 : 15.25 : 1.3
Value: 2.78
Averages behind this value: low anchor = 14.6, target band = 13.8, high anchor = 14.9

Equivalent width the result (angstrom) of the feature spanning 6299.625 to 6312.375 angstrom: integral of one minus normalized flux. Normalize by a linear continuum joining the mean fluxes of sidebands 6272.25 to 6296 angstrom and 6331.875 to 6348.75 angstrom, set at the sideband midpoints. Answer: 1.7 angstrom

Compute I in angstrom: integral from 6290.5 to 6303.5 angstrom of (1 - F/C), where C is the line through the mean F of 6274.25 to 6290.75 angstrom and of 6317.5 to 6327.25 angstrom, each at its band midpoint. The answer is 2.43 angstrom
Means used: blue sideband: 14.8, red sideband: 14.3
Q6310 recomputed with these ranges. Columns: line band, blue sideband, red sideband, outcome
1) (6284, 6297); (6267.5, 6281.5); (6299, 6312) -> -1.80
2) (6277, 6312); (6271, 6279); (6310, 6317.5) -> 2.56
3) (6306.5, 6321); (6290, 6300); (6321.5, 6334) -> -0.85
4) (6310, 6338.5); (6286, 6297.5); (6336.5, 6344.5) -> 1.69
